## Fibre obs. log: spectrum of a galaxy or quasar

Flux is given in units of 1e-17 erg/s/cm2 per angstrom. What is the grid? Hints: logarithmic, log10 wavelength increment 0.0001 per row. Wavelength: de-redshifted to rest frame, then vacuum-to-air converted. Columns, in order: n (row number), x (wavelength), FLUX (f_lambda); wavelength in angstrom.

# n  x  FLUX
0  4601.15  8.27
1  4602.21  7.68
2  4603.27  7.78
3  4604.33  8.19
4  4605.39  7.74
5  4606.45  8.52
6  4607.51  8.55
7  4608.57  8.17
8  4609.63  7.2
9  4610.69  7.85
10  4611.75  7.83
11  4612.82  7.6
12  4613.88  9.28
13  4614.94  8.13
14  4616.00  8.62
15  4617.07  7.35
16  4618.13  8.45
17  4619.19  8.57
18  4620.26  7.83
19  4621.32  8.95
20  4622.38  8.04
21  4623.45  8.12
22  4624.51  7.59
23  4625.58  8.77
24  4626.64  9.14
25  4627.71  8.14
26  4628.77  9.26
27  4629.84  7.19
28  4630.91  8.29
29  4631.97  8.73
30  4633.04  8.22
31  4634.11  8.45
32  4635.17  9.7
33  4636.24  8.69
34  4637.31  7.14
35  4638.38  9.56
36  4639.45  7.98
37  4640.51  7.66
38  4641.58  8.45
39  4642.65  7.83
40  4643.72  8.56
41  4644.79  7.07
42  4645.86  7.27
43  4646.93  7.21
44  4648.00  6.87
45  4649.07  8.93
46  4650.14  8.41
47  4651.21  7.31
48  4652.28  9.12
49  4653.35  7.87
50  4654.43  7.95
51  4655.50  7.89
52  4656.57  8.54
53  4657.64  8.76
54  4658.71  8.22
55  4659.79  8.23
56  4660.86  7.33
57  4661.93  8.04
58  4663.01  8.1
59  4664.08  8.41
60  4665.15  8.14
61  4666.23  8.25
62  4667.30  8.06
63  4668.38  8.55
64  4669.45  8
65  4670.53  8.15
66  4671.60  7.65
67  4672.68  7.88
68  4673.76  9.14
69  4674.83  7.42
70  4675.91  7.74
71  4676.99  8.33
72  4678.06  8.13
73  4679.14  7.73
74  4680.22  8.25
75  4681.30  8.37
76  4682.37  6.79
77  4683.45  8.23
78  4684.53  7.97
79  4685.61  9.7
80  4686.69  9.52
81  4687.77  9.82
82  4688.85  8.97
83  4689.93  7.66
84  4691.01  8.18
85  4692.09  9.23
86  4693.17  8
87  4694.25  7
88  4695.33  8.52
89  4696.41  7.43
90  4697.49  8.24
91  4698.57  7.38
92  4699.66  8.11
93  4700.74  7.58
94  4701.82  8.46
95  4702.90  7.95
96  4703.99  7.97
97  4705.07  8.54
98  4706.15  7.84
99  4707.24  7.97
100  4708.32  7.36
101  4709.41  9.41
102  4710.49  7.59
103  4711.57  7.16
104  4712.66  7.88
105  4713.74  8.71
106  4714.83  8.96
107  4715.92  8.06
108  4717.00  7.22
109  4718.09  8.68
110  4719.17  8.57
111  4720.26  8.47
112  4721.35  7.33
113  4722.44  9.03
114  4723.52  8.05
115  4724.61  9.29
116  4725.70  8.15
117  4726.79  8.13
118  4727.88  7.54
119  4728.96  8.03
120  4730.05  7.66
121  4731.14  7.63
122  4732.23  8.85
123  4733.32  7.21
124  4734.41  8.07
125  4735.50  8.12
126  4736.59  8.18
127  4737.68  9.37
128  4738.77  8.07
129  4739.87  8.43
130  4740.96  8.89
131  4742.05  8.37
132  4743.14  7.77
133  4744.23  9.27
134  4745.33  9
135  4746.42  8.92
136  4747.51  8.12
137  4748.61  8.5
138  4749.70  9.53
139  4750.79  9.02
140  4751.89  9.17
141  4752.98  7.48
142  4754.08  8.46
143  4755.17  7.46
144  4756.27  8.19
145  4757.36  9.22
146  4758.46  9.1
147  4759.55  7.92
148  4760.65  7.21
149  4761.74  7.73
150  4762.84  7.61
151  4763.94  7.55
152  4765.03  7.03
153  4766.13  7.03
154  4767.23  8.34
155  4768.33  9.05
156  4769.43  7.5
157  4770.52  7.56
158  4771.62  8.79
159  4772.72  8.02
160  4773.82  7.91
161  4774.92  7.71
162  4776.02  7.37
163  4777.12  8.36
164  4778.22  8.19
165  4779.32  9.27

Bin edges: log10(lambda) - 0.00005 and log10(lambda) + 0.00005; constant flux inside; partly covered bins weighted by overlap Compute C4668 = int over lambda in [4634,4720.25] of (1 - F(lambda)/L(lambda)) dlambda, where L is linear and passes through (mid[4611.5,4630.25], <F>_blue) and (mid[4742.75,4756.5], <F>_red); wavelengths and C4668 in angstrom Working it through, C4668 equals 2.52 angstrom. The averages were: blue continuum 8.28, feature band 8.15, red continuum 8.54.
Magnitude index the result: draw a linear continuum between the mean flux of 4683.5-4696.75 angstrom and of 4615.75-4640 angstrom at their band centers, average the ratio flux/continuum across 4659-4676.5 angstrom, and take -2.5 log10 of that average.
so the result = 0.05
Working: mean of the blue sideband 8.38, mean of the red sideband 8.51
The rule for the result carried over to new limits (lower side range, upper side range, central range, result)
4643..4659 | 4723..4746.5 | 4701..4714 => 0.02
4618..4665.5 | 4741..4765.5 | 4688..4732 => 0.02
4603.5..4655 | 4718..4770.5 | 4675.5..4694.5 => -0.02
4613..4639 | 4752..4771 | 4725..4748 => -0.03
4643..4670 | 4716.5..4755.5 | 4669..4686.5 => 0.00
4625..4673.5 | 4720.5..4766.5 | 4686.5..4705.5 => 0.00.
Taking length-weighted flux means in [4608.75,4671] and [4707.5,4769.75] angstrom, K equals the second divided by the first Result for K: 1.0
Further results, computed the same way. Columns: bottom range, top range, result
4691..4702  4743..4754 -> 1.09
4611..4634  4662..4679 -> 0.98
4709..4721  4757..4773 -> 0.97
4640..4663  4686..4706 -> 1.03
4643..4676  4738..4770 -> 1.03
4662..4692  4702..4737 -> 0.98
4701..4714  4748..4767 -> 1.01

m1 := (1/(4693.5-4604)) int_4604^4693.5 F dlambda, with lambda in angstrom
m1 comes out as 8.21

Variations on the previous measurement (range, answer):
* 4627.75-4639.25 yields 8.49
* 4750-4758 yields 8.47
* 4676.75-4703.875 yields 8.22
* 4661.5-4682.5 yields 8.08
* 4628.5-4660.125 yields 8.17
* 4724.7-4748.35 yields 8.3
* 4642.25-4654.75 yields 7.86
